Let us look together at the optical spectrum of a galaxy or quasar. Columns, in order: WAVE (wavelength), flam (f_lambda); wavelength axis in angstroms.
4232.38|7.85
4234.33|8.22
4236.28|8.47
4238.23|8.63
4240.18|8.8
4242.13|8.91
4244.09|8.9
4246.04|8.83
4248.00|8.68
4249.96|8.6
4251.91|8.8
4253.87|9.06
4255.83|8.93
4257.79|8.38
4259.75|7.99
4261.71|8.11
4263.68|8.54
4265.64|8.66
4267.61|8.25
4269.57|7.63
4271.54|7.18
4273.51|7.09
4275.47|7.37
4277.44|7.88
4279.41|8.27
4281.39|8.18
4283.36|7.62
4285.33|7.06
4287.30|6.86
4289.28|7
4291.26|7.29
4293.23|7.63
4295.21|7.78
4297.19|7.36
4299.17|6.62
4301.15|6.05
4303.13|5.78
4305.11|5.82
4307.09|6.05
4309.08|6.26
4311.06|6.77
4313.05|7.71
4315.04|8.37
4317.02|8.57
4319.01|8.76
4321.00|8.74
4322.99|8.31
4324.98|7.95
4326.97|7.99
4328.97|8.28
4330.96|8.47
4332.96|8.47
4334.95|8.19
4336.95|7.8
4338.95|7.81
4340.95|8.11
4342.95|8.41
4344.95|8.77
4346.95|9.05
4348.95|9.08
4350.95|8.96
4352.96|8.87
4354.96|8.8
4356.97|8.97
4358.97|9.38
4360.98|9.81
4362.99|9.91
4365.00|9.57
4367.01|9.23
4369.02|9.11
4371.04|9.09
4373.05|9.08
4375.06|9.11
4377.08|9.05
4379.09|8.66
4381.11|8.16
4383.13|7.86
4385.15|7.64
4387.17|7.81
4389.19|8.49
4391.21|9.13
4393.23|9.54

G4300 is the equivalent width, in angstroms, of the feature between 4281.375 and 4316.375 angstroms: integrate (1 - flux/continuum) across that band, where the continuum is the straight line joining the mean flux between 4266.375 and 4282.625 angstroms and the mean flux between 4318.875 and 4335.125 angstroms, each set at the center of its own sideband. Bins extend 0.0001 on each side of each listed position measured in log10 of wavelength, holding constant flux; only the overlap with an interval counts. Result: 4.5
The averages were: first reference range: 7.74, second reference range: 8.34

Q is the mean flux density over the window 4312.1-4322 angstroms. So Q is 8.44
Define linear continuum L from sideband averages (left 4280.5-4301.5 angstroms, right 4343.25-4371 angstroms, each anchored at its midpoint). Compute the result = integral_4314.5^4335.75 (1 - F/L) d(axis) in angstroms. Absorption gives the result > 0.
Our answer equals -0.4 angstroms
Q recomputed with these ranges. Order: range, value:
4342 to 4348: 8.76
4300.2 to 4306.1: 5.89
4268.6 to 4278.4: 7.43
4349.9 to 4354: 8.92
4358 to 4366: 9.66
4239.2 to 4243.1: 8.87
